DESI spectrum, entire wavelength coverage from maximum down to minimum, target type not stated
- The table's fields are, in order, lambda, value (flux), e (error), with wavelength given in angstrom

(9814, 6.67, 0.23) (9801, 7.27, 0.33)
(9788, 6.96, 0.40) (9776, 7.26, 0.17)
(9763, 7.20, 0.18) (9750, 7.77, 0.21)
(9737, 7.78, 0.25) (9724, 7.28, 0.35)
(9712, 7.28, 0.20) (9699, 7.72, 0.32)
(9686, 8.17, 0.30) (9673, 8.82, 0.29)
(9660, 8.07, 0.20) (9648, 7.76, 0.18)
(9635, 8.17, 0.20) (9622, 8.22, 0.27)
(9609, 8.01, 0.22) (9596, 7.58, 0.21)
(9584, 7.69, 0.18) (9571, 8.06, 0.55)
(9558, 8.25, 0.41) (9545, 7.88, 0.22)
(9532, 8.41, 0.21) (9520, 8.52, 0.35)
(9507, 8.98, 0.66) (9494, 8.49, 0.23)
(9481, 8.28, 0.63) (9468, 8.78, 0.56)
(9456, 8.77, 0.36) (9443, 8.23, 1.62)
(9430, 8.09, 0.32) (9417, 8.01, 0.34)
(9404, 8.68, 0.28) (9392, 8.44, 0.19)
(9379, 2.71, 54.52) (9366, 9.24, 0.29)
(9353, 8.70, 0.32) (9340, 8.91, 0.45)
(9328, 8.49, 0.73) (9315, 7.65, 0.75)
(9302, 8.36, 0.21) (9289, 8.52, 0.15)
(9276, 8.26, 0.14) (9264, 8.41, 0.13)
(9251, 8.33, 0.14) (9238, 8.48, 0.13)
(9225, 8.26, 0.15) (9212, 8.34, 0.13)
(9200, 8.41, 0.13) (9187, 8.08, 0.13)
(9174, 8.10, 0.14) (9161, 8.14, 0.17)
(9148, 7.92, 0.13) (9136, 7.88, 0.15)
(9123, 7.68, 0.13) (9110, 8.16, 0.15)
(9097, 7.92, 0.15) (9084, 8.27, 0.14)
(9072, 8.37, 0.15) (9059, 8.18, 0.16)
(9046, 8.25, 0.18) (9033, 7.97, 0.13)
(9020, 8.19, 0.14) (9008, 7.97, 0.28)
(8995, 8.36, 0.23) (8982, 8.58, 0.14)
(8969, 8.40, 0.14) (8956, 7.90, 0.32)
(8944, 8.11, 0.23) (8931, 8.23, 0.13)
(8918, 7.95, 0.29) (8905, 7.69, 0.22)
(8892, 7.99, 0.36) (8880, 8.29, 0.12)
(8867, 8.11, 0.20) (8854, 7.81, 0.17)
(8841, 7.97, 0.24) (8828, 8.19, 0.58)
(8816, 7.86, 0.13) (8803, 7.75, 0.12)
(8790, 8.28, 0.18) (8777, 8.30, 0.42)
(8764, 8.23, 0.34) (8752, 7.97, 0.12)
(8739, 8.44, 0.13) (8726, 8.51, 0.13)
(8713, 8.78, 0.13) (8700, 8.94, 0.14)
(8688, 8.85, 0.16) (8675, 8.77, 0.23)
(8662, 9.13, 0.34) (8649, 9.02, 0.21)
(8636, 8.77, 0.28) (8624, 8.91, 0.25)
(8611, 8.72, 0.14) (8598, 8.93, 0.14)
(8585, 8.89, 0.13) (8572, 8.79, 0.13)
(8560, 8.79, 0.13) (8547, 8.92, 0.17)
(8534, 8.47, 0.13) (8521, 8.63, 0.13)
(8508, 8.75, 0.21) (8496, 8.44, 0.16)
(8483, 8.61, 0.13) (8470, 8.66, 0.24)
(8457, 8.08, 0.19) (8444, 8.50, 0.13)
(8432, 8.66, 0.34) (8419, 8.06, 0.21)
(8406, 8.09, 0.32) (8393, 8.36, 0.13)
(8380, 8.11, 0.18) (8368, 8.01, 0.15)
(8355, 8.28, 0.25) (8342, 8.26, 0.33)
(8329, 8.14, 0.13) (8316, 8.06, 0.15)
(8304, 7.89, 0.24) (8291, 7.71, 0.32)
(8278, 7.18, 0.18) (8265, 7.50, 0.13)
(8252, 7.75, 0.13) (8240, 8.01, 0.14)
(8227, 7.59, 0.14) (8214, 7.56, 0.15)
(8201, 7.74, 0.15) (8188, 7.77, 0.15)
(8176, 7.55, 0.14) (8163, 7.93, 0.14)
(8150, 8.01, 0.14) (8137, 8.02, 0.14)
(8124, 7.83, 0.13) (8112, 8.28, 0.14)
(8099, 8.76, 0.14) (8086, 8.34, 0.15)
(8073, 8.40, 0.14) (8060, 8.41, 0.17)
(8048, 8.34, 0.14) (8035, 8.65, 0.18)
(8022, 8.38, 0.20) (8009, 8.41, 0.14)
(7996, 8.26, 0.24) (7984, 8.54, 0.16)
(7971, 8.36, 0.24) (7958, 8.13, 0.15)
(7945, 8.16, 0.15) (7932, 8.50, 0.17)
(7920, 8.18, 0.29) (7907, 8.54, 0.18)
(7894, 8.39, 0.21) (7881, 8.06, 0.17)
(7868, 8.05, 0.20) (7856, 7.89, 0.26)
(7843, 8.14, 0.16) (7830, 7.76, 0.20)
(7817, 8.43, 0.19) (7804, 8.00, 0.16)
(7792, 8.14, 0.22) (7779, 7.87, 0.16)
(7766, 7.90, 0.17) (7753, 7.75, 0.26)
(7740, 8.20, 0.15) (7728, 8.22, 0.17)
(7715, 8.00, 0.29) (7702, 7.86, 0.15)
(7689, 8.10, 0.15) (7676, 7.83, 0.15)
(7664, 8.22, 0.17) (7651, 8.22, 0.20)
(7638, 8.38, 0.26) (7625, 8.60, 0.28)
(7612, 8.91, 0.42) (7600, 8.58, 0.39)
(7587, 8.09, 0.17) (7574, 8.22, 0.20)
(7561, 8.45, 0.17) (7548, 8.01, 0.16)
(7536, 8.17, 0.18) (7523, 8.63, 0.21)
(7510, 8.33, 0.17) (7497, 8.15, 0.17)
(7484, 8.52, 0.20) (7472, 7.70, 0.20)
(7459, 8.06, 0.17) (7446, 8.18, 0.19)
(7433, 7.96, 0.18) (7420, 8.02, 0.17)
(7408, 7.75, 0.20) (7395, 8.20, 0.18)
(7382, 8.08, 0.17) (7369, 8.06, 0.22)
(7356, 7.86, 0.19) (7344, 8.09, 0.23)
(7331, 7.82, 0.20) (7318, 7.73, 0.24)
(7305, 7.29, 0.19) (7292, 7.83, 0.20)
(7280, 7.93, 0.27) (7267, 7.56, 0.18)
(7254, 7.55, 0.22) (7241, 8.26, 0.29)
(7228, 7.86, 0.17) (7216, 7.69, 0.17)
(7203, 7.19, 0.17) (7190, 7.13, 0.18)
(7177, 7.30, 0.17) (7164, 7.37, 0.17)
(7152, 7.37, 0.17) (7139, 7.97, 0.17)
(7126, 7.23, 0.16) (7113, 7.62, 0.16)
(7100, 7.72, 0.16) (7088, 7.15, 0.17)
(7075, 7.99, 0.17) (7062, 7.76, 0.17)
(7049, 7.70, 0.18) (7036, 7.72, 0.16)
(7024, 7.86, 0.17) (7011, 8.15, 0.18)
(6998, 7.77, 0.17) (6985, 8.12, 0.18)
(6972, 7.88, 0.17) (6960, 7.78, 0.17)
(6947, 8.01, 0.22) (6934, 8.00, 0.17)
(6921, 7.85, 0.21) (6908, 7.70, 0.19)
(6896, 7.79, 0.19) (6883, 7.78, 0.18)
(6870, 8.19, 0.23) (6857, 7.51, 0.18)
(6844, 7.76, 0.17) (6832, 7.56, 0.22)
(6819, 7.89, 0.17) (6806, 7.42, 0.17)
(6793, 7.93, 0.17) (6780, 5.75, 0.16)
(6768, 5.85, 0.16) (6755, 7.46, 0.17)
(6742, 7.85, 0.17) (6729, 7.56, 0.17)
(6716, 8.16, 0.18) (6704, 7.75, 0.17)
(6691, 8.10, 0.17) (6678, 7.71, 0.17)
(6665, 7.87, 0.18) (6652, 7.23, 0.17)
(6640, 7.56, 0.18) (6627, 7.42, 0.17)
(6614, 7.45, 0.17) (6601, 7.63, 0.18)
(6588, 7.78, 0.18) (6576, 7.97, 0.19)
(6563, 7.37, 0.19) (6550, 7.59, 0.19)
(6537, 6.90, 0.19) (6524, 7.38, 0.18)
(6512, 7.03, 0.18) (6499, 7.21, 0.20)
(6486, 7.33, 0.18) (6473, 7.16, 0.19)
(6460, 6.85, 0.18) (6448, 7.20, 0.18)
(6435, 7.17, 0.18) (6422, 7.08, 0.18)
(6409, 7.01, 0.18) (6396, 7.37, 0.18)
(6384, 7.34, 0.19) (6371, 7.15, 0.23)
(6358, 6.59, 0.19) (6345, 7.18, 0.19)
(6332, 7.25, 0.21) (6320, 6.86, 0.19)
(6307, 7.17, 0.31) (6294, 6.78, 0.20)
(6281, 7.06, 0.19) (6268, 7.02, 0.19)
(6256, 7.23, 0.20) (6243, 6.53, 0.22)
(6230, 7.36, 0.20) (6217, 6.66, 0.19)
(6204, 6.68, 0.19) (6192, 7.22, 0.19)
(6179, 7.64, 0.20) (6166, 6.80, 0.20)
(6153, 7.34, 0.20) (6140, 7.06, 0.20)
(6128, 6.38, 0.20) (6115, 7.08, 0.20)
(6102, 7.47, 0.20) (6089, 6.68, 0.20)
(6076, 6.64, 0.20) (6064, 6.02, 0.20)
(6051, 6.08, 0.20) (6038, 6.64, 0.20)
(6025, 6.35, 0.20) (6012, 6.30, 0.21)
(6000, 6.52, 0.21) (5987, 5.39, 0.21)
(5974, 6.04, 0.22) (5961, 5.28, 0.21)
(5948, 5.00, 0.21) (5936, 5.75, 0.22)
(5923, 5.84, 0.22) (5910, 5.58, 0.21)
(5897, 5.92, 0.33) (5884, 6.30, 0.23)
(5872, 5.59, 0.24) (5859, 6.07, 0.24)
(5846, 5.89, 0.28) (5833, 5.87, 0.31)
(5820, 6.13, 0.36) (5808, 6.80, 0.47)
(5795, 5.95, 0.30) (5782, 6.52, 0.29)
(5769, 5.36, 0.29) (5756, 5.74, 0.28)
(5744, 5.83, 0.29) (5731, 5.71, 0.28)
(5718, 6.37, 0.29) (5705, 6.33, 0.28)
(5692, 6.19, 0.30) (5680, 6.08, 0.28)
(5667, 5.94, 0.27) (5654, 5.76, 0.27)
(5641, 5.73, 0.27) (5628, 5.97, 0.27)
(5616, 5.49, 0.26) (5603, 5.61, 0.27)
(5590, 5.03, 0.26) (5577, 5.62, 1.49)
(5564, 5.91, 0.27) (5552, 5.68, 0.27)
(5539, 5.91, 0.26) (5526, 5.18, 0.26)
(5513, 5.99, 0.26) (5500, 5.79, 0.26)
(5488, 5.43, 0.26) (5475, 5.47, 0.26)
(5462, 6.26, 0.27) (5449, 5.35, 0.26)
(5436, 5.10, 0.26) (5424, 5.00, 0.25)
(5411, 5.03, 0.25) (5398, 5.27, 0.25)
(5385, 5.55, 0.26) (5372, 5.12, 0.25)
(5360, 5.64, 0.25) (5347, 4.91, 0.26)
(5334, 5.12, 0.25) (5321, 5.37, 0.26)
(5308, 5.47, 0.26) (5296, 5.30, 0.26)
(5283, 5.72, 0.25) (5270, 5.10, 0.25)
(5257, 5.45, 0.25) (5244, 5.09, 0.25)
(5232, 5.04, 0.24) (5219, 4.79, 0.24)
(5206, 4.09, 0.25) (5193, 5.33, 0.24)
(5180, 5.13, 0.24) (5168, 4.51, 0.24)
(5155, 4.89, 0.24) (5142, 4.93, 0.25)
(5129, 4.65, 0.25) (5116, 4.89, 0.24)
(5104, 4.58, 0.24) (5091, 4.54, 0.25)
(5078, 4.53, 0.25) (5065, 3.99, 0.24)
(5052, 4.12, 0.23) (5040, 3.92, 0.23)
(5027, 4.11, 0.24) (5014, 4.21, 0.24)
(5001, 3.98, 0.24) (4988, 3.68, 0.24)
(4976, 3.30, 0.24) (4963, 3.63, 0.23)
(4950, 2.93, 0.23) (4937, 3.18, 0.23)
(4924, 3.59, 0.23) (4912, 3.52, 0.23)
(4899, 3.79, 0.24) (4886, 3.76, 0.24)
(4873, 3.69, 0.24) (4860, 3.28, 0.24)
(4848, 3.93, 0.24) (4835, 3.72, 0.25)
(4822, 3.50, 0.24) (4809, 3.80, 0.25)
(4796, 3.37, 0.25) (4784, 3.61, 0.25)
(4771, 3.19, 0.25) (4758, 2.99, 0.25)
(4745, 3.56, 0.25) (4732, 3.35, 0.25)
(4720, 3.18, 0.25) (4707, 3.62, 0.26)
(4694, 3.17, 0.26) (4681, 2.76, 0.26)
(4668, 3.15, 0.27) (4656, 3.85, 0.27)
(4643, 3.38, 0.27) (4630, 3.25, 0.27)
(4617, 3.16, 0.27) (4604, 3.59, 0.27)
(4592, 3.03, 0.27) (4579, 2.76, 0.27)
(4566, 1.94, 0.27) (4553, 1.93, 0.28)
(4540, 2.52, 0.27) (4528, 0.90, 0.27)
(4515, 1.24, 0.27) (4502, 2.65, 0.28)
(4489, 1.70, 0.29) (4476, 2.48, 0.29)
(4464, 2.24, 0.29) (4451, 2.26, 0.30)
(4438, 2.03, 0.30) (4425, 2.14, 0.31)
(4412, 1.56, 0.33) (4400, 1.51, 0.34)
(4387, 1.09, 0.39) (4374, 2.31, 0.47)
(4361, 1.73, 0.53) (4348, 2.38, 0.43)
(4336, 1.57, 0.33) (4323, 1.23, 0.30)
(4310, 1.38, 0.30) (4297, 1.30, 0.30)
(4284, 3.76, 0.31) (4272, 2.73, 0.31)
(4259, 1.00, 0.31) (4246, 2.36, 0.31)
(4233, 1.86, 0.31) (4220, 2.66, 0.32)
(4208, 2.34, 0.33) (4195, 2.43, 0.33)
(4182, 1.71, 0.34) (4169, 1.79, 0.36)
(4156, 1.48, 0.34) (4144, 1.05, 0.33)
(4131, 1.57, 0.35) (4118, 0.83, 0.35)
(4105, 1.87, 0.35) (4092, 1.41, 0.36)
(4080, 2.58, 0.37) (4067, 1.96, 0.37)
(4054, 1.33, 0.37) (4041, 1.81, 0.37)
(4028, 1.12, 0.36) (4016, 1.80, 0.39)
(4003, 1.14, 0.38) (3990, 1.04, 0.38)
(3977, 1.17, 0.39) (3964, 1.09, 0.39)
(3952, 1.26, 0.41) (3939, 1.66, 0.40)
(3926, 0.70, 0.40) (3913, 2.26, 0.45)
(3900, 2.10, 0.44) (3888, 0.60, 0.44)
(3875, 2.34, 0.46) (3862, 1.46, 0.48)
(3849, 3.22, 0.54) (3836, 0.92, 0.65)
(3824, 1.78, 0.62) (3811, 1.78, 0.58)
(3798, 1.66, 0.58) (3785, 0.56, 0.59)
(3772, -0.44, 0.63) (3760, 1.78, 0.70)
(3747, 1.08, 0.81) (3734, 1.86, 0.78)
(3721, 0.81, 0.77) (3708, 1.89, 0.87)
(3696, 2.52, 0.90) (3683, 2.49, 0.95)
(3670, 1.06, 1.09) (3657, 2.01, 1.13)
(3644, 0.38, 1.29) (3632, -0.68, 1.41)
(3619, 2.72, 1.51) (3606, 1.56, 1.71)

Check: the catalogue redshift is 0.149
